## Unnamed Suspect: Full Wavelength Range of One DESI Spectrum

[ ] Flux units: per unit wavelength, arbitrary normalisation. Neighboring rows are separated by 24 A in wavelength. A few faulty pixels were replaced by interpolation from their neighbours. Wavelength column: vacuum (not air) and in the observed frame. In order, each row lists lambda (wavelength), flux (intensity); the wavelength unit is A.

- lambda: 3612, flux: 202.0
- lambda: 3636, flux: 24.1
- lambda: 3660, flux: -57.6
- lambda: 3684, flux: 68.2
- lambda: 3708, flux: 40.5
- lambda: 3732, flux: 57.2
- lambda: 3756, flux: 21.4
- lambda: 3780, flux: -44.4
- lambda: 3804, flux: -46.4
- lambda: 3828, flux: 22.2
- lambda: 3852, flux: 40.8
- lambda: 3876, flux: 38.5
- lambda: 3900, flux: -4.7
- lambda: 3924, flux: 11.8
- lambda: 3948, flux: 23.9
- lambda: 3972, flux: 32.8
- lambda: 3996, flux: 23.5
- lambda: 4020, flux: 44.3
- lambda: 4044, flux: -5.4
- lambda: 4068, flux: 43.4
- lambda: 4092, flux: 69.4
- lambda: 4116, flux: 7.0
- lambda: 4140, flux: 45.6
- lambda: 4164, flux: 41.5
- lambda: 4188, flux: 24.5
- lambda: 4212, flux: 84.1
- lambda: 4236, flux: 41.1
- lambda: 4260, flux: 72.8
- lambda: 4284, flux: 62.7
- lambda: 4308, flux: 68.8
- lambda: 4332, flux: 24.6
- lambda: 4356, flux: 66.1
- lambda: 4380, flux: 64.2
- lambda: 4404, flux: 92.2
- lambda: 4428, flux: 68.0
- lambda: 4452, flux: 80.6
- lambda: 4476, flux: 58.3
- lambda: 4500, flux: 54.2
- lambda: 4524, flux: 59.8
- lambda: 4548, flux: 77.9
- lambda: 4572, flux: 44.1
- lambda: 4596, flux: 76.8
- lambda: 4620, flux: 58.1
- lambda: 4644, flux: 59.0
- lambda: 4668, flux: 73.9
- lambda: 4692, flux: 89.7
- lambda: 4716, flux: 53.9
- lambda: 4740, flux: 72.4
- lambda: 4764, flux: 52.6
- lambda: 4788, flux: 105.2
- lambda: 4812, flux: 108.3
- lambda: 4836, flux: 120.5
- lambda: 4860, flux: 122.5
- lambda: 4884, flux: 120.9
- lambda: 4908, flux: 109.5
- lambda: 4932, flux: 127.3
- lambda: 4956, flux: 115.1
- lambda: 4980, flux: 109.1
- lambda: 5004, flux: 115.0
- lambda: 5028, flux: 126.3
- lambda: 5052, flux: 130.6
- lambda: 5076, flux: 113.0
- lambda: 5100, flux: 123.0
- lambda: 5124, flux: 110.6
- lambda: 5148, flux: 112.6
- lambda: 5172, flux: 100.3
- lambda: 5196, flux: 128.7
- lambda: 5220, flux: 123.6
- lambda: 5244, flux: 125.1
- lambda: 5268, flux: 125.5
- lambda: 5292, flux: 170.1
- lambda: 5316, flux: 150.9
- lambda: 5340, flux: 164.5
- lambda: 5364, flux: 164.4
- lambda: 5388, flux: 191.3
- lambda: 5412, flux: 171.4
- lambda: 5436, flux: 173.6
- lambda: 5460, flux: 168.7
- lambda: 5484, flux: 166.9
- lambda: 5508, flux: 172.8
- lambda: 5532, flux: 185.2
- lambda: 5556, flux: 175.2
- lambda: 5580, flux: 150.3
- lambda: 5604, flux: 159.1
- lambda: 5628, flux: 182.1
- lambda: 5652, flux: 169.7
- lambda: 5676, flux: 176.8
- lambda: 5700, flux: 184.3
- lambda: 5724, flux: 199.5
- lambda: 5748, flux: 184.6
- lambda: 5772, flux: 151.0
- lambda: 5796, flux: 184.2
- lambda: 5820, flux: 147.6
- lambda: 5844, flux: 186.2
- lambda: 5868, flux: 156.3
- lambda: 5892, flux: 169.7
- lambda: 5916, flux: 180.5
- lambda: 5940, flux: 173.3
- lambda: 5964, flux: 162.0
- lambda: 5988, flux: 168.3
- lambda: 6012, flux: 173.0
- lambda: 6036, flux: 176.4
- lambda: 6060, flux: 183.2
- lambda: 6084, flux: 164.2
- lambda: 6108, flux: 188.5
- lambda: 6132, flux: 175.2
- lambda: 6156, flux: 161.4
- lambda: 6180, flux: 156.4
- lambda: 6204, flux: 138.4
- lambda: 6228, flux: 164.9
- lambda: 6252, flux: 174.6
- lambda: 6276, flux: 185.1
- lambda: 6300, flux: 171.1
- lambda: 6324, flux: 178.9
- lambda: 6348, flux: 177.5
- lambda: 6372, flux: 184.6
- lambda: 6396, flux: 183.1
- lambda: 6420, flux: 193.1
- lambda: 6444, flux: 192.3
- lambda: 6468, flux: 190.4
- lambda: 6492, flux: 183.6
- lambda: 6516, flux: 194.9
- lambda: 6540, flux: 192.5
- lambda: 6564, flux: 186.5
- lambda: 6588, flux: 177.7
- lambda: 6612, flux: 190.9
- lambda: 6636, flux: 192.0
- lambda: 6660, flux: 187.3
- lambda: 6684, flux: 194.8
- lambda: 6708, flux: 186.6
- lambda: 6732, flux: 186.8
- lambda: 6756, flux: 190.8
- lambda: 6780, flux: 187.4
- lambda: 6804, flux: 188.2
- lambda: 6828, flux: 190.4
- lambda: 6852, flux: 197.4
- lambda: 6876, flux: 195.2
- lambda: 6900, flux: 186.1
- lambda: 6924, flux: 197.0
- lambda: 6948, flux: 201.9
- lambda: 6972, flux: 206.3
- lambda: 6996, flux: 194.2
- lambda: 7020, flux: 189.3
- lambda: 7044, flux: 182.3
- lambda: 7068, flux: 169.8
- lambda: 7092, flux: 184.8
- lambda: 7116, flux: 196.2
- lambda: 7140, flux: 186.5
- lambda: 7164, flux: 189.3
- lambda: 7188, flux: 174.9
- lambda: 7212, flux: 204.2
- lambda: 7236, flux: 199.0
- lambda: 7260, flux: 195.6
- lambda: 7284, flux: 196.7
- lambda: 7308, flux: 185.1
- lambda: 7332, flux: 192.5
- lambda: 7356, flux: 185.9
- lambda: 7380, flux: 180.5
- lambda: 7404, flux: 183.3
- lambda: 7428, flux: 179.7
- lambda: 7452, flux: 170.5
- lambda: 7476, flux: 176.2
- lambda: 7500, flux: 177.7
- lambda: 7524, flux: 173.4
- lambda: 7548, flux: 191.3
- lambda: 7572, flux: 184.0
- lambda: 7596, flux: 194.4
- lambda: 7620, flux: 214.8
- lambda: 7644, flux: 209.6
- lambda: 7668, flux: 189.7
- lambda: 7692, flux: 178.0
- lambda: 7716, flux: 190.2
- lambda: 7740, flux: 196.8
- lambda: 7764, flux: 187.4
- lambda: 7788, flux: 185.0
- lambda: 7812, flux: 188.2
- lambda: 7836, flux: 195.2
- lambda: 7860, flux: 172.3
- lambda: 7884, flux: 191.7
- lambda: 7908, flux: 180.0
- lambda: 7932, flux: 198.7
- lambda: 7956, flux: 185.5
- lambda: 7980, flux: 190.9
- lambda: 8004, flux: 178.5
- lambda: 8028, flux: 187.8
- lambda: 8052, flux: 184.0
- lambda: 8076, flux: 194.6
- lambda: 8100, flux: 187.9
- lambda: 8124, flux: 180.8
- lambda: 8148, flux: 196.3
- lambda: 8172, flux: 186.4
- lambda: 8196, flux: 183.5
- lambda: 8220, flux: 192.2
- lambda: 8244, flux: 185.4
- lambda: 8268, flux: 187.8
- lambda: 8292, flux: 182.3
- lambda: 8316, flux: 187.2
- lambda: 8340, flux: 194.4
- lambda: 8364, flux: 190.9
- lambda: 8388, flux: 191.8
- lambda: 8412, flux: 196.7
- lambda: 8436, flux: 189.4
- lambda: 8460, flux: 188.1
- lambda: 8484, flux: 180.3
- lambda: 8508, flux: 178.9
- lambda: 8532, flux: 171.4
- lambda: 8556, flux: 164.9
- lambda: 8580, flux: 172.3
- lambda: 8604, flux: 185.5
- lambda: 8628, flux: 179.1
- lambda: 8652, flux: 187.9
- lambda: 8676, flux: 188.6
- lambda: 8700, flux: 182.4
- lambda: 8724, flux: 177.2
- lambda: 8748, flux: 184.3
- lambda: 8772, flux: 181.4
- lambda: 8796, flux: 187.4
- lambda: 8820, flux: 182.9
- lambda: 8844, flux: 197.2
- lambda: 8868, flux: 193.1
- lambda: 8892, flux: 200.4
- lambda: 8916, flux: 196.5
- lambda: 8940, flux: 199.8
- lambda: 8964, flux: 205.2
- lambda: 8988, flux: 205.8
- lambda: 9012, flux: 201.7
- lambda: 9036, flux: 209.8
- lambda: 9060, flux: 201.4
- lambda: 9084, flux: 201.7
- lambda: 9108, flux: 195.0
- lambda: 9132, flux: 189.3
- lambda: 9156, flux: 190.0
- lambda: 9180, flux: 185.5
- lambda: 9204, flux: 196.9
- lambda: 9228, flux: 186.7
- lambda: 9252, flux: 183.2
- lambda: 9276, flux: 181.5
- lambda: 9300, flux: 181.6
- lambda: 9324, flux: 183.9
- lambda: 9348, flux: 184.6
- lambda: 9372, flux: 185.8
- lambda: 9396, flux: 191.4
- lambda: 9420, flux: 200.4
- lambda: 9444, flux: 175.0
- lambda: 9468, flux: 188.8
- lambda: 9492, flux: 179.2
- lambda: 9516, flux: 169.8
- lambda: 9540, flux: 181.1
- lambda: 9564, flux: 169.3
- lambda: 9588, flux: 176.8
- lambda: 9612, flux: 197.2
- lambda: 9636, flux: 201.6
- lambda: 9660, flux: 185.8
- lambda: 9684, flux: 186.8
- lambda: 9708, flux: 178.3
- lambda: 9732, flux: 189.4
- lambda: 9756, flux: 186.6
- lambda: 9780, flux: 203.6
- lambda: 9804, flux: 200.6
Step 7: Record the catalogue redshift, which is 0.198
